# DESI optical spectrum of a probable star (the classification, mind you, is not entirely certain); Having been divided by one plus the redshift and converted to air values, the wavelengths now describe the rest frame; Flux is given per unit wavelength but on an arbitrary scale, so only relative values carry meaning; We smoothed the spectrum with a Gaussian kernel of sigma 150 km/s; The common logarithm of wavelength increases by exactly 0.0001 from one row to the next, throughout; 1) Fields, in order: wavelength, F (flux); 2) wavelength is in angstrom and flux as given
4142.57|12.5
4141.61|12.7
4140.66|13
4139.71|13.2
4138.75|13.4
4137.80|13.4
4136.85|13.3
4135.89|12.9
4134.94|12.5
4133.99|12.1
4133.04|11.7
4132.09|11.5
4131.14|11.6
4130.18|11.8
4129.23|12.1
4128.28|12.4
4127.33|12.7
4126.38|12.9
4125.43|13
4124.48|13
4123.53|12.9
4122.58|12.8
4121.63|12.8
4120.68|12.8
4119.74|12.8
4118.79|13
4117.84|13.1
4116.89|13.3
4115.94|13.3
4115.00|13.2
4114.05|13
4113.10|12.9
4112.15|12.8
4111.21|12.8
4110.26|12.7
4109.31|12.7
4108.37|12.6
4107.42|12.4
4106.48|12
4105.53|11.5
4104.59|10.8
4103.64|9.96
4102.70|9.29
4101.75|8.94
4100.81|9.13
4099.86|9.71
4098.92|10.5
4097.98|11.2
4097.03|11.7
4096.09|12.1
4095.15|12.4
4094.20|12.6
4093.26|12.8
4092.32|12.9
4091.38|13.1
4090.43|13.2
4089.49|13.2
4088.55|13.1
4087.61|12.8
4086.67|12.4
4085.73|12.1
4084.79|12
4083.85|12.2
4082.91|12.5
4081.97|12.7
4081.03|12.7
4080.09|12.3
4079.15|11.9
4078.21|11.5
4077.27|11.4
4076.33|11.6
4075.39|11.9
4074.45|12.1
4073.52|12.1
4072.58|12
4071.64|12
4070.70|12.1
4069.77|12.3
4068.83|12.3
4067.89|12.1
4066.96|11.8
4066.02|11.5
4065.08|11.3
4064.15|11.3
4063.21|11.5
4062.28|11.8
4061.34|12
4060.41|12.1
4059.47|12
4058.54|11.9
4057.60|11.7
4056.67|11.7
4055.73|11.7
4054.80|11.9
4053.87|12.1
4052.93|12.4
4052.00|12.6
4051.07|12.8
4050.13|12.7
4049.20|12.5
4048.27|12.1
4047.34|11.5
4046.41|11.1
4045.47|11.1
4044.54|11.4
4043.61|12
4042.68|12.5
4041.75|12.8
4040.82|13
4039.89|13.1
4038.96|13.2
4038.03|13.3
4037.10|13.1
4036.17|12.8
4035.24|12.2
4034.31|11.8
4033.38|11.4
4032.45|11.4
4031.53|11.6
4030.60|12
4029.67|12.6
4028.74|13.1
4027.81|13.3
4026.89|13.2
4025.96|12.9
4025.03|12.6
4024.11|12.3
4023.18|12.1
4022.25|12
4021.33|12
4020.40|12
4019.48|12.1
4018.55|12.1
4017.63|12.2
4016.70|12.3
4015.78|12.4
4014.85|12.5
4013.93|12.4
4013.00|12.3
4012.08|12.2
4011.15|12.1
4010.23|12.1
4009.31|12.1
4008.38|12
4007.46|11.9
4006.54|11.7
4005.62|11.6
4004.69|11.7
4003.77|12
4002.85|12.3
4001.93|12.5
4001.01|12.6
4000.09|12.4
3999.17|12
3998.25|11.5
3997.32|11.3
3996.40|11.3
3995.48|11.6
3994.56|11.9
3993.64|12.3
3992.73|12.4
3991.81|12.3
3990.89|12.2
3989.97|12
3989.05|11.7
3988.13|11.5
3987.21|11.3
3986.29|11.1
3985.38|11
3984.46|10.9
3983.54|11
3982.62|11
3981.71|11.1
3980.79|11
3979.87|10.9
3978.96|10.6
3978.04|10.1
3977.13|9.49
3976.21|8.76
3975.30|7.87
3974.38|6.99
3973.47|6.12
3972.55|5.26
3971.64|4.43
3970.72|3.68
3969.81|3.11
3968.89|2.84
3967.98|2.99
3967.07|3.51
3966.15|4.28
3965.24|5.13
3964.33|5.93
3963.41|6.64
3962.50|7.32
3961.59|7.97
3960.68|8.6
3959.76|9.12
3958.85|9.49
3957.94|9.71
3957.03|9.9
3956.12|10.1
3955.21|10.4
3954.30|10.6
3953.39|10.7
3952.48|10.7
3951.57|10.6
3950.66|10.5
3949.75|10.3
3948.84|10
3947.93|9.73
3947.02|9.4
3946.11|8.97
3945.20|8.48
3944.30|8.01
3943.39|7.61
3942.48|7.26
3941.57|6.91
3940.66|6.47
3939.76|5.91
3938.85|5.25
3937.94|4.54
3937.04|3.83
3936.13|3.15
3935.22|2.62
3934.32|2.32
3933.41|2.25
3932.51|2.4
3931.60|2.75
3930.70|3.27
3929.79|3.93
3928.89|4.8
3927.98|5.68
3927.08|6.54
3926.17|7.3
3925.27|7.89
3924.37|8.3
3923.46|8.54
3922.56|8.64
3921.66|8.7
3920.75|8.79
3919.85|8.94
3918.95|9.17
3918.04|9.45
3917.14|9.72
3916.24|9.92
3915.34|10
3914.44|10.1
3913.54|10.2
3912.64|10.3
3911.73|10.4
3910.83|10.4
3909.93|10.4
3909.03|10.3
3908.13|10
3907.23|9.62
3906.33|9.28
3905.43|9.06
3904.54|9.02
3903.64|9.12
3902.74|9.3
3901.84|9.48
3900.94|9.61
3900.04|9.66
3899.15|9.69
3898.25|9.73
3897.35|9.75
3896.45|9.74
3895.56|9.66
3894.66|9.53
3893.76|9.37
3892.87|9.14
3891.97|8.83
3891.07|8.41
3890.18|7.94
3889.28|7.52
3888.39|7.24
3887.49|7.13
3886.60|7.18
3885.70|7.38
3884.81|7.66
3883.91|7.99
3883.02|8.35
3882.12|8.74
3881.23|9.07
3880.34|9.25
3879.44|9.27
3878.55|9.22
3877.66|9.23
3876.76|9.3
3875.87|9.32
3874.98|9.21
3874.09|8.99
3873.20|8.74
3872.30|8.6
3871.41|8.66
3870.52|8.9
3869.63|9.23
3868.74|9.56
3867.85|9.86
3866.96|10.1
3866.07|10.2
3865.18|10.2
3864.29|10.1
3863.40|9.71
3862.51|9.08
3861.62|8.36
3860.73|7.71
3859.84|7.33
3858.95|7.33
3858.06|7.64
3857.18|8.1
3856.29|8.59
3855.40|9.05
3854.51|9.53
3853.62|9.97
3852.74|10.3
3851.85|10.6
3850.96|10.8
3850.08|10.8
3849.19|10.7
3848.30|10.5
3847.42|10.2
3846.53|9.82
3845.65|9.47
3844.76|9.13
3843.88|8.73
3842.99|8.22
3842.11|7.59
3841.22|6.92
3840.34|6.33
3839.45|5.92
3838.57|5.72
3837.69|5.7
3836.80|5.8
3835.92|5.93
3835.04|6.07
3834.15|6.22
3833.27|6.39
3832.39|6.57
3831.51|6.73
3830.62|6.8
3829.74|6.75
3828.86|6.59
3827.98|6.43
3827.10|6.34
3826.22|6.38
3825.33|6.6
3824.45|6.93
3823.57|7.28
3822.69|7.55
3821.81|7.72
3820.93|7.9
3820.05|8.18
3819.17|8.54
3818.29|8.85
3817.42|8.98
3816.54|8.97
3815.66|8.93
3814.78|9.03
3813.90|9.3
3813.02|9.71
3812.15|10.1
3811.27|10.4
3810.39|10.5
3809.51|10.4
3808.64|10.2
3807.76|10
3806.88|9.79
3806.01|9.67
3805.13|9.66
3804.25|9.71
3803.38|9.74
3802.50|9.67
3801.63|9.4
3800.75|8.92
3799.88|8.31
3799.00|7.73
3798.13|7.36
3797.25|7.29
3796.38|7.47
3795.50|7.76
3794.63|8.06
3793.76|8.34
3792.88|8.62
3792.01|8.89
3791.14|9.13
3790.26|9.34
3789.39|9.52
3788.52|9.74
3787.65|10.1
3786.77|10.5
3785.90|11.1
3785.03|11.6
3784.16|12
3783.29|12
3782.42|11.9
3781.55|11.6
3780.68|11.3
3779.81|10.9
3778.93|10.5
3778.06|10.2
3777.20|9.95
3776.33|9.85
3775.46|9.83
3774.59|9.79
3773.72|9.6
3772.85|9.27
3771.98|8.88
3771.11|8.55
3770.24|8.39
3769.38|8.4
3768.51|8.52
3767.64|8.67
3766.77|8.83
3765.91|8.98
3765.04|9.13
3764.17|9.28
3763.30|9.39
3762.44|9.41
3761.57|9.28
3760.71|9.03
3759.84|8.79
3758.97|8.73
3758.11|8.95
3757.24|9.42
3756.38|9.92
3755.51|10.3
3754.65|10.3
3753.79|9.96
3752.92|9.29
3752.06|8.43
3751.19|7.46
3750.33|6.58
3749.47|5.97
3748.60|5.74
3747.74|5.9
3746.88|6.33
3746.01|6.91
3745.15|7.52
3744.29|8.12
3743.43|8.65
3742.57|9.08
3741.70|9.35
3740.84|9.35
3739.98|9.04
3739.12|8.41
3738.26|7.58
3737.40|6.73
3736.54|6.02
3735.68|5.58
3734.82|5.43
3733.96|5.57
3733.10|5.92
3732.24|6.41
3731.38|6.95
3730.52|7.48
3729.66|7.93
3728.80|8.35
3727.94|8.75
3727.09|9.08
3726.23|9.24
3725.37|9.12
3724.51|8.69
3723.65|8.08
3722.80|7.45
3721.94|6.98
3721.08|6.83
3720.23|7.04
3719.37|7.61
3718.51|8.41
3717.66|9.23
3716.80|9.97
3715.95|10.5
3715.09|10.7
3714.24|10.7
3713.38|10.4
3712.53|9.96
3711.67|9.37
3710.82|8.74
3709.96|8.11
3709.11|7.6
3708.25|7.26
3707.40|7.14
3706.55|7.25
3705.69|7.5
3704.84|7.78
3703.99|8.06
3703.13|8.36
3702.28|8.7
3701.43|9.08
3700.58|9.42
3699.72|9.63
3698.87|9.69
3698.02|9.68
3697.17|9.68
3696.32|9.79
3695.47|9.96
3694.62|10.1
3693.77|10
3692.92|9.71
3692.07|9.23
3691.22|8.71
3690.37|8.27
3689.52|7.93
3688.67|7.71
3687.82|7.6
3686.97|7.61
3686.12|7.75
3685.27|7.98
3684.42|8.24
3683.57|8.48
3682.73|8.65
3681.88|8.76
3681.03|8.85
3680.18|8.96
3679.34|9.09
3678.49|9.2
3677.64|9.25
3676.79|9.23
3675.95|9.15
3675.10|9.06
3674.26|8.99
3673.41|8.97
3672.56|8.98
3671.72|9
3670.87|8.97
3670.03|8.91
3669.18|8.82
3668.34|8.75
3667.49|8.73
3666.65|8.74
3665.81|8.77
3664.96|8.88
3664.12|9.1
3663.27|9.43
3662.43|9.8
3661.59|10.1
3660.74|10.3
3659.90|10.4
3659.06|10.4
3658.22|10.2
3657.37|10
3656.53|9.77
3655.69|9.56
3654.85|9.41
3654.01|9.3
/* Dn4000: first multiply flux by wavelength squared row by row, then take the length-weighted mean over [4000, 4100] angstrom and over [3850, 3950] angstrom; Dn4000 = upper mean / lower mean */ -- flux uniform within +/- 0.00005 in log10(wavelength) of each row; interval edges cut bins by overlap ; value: 1.6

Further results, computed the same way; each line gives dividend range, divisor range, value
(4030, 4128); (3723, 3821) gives 1.60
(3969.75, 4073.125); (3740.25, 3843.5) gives 1.51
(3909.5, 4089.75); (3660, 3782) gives 1.37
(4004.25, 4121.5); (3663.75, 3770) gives 1.71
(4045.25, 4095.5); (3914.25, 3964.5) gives 1.70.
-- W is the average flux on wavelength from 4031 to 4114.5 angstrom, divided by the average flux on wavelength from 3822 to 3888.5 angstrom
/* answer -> 1.45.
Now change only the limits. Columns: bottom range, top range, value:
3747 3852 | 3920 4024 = 1.04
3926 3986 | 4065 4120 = 1.66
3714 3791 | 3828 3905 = 0.98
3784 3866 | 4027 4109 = 1.40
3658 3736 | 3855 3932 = 1.01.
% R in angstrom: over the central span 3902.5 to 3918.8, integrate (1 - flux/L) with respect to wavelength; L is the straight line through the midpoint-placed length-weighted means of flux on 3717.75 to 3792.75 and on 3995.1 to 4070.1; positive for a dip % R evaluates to 1.3 angstrom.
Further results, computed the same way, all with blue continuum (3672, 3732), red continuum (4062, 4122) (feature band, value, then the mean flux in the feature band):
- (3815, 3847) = 8.1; 7.32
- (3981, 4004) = -1.0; 11.7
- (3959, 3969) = 4.5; 6.06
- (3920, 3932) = 4.5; 6.62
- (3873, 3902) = 4.2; 8.82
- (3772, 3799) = -0.9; 9.74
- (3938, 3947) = 3.0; 7.2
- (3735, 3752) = 3.1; 7.38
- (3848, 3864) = 1.3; 9.22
